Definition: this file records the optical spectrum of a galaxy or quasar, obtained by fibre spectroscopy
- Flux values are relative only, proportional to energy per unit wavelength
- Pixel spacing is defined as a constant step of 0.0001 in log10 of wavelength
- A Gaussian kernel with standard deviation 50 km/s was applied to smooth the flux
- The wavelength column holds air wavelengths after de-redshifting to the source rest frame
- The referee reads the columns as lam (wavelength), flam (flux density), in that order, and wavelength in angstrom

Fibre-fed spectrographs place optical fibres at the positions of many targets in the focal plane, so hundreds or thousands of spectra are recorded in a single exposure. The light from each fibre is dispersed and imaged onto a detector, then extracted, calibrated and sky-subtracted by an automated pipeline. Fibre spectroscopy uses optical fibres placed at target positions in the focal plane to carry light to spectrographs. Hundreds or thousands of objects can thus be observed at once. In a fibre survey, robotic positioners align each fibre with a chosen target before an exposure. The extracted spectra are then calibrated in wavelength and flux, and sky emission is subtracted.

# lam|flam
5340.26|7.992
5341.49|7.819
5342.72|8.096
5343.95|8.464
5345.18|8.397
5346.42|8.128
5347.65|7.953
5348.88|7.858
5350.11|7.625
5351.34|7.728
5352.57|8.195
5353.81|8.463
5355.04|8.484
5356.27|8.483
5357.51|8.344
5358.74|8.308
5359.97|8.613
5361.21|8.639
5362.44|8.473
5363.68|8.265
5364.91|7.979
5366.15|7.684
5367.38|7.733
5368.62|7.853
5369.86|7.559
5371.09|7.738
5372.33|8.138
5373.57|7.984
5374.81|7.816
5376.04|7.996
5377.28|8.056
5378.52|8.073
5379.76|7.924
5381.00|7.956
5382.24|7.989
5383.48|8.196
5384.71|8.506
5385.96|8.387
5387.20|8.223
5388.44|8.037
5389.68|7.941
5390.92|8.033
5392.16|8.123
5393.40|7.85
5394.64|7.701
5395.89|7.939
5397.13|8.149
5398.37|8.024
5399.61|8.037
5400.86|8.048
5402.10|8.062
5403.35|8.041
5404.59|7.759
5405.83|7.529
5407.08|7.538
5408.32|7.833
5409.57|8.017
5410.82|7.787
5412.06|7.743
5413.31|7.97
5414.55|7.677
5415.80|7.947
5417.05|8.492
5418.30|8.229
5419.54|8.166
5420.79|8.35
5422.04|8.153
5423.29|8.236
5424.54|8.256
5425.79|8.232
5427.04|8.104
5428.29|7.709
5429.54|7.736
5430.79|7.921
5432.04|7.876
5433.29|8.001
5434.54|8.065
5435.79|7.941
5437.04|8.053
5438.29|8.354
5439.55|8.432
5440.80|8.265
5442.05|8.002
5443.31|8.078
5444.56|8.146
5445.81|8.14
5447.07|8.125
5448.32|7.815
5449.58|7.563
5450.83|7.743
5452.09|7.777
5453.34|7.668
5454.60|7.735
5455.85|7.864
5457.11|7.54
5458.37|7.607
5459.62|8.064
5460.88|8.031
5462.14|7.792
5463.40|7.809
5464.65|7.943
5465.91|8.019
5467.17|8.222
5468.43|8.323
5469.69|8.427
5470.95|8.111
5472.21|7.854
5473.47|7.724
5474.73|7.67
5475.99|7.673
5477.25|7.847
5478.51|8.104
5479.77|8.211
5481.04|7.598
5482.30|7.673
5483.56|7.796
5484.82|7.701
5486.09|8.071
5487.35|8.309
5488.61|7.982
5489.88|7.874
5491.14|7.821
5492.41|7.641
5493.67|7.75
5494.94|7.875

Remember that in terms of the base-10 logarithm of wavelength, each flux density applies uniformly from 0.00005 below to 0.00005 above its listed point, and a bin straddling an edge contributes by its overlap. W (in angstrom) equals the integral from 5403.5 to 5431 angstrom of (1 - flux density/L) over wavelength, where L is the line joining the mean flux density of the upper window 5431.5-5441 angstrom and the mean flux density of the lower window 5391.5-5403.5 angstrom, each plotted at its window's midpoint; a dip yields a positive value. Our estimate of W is 0.3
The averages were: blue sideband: 7.99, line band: 7.97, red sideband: 8.12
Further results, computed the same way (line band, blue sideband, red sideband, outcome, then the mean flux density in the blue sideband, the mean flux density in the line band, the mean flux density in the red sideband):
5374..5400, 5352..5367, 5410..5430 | 0.48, 8.32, 8.05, 8.05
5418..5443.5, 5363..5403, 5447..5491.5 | -0.52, 8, 8.1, 7.89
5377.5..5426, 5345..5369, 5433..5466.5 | 0.17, 8.16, 8.03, 7.95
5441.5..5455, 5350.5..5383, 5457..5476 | 0.13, 8.09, 7.89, 7.94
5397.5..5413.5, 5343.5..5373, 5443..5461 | 0.22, 8.13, 7.88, 7.85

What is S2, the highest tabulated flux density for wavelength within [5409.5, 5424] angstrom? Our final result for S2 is 8.492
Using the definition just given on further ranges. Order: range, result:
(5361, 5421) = 8.639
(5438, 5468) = 8.432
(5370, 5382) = 8.138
